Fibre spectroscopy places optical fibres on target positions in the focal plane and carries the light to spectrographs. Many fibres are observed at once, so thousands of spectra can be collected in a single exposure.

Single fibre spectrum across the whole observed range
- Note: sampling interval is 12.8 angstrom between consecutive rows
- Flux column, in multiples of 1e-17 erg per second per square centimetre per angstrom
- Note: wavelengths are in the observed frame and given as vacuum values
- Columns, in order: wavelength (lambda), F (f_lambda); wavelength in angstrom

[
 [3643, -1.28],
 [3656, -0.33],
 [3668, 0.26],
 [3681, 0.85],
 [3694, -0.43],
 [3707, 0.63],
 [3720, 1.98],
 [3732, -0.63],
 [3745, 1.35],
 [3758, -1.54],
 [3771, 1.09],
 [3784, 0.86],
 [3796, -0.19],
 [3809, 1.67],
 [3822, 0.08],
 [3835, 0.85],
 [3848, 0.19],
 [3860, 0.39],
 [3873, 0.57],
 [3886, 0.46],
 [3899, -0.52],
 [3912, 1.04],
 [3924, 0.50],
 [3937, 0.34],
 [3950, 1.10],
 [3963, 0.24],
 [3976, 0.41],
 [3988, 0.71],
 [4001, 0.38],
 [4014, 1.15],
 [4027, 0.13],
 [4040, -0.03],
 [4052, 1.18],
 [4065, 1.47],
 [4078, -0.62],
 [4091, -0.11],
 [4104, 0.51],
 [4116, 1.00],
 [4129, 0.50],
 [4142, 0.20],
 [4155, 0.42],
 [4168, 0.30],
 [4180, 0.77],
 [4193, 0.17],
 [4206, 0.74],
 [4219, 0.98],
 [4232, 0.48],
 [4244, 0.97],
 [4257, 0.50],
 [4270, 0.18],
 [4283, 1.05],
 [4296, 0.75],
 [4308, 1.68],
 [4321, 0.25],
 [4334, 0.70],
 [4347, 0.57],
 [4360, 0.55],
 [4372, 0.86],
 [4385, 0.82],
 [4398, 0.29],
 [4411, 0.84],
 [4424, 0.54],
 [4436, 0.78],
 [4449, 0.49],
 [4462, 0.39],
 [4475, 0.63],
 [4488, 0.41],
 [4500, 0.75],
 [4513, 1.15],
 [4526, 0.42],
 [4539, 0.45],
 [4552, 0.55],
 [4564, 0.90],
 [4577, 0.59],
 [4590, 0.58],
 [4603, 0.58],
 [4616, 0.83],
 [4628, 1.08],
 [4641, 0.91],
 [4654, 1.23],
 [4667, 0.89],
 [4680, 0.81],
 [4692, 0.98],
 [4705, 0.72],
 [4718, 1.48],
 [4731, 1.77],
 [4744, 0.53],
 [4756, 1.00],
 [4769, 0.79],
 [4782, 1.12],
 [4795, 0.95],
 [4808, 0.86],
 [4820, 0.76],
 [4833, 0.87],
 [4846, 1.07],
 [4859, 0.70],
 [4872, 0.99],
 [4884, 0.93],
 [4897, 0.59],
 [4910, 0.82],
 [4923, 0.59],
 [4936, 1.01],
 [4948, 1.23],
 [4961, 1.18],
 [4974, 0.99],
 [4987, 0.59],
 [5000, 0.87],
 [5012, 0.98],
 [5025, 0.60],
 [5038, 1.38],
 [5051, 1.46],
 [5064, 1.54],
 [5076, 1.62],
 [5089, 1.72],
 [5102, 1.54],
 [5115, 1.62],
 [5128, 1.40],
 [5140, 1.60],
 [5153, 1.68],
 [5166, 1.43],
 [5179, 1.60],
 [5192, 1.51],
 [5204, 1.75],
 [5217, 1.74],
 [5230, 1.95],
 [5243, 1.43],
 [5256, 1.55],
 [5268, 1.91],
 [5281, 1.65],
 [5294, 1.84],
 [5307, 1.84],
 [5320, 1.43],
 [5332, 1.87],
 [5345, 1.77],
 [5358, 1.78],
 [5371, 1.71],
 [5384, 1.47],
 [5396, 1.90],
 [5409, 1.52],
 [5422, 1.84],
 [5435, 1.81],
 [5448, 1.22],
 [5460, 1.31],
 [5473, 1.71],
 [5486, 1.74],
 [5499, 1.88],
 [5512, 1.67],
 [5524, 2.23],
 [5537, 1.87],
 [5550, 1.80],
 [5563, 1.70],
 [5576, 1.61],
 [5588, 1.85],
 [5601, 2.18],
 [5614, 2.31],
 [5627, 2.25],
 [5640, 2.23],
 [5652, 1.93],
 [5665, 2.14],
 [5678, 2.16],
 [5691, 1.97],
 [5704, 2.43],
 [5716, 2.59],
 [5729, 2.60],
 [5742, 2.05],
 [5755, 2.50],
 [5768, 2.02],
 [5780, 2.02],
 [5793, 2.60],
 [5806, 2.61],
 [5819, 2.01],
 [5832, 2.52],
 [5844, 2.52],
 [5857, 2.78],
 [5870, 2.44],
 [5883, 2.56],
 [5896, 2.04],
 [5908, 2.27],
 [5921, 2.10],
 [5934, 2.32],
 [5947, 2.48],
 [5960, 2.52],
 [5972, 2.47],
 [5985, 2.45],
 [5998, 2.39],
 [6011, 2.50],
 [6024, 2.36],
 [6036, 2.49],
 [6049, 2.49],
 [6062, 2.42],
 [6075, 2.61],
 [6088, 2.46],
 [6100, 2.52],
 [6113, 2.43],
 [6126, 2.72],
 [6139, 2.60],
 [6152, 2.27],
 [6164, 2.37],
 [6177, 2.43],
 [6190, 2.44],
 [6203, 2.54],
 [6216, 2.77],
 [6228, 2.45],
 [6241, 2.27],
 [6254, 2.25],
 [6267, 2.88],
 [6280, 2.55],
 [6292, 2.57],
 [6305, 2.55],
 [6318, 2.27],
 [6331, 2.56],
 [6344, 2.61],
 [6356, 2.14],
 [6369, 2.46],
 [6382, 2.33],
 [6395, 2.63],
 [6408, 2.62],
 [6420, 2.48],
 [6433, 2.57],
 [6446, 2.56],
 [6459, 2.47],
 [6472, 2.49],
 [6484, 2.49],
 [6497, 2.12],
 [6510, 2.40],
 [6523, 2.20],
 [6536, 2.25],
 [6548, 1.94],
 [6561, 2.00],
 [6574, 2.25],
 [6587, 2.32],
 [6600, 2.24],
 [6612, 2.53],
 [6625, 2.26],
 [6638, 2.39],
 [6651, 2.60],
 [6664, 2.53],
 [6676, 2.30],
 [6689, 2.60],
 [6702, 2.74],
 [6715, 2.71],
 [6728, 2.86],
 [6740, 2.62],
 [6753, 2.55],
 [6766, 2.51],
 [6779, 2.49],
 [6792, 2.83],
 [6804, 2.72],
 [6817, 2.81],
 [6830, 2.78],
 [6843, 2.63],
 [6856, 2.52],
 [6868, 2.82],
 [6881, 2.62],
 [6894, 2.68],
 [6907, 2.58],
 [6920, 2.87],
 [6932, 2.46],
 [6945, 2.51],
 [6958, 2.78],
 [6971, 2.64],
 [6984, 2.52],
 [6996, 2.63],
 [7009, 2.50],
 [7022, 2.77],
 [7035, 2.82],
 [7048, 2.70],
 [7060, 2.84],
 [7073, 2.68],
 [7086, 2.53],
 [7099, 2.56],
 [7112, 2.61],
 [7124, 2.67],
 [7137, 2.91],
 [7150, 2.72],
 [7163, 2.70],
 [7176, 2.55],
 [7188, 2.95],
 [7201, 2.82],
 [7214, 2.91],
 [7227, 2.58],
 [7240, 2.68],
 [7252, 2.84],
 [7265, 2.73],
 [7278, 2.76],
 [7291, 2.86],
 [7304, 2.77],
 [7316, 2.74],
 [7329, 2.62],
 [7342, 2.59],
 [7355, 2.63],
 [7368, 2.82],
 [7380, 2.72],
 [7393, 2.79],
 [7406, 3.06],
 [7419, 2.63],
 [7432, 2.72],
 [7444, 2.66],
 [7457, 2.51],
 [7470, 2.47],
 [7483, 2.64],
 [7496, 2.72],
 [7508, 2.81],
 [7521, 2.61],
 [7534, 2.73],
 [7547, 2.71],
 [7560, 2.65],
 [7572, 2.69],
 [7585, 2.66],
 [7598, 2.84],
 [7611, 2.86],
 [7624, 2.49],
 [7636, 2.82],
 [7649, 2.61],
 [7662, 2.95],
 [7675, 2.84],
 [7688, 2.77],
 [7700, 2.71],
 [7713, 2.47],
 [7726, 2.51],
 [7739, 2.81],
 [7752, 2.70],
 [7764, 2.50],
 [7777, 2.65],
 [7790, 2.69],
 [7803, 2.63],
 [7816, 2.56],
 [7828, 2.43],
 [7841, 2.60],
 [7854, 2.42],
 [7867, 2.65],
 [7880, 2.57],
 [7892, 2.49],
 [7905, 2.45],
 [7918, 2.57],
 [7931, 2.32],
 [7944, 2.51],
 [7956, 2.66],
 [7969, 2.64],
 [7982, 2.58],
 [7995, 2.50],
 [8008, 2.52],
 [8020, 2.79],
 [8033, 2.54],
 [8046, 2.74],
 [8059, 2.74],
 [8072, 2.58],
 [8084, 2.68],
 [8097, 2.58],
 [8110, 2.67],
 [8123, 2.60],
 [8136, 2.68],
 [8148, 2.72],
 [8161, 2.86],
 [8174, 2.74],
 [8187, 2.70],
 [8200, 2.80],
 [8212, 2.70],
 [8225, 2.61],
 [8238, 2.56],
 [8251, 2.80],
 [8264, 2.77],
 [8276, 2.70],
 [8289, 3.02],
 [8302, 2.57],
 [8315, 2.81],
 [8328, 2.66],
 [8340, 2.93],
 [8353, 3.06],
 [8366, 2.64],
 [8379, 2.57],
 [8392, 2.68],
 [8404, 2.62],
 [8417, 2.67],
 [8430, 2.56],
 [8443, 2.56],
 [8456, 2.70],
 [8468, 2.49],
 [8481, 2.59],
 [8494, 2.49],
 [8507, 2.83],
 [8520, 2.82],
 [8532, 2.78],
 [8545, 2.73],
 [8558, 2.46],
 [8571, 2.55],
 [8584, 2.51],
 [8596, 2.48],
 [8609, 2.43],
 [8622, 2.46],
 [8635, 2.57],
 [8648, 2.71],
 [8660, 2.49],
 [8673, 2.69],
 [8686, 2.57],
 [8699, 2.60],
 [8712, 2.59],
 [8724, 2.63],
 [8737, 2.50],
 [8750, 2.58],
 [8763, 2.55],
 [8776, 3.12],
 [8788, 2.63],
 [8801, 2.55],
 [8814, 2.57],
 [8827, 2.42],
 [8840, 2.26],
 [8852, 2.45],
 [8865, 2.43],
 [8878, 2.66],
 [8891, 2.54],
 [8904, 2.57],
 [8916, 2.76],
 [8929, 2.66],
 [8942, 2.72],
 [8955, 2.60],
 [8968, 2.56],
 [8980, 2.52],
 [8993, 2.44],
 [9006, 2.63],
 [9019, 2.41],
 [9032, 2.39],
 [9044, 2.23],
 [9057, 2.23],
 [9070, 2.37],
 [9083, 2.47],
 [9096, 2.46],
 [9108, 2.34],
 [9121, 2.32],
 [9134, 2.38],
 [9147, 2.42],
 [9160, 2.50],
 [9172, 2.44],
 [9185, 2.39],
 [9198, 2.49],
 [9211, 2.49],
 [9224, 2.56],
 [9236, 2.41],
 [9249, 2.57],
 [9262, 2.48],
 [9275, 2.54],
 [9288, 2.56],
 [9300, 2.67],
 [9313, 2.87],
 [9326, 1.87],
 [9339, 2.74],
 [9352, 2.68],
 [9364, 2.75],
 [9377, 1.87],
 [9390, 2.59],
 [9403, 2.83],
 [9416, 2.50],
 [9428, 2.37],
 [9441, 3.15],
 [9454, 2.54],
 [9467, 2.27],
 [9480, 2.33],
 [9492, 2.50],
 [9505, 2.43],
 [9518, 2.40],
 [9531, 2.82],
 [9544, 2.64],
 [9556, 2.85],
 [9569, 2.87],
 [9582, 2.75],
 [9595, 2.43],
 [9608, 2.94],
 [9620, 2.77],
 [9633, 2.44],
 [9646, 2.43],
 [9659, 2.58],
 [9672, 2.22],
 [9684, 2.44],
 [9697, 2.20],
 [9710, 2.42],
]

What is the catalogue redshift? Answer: 0.27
